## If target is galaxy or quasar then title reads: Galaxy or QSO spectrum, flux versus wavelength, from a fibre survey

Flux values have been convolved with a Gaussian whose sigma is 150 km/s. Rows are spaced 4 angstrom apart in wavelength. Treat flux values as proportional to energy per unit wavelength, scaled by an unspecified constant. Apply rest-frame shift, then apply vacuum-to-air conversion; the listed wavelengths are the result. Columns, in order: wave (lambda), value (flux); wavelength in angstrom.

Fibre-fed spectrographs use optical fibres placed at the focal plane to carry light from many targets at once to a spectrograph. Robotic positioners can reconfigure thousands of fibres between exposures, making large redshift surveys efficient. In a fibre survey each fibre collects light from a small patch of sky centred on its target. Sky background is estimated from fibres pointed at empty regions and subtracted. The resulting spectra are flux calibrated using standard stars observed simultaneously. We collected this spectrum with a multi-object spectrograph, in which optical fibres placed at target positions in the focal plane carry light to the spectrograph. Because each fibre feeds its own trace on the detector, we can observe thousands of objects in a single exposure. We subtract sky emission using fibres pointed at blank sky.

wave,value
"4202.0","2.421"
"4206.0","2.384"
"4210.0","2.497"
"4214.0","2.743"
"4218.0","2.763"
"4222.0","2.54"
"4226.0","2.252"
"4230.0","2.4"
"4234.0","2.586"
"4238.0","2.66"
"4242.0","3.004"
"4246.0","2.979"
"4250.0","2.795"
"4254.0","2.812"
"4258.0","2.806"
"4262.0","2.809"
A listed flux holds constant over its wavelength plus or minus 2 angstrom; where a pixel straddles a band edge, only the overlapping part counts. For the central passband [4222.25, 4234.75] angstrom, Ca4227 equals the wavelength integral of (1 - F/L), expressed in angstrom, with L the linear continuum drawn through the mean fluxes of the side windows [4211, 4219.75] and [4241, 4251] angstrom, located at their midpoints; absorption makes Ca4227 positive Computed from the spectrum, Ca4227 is 1.8 angstrom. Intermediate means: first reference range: 2.72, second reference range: 2.93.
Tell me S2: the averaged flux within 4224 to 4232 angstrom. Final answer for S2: 2.33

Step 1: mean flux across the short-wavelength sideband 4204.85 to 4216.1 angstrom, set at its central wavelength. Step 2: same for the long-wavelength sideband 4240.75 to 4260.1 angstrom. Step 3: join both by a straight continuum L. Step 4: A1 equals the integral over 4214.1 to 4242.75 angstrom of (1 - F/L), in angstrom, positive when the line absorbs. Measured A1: 1.1 angstrom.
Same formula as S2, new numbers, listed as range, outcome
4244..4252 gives 2.89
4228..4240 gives 2.55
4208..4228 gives 2.56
